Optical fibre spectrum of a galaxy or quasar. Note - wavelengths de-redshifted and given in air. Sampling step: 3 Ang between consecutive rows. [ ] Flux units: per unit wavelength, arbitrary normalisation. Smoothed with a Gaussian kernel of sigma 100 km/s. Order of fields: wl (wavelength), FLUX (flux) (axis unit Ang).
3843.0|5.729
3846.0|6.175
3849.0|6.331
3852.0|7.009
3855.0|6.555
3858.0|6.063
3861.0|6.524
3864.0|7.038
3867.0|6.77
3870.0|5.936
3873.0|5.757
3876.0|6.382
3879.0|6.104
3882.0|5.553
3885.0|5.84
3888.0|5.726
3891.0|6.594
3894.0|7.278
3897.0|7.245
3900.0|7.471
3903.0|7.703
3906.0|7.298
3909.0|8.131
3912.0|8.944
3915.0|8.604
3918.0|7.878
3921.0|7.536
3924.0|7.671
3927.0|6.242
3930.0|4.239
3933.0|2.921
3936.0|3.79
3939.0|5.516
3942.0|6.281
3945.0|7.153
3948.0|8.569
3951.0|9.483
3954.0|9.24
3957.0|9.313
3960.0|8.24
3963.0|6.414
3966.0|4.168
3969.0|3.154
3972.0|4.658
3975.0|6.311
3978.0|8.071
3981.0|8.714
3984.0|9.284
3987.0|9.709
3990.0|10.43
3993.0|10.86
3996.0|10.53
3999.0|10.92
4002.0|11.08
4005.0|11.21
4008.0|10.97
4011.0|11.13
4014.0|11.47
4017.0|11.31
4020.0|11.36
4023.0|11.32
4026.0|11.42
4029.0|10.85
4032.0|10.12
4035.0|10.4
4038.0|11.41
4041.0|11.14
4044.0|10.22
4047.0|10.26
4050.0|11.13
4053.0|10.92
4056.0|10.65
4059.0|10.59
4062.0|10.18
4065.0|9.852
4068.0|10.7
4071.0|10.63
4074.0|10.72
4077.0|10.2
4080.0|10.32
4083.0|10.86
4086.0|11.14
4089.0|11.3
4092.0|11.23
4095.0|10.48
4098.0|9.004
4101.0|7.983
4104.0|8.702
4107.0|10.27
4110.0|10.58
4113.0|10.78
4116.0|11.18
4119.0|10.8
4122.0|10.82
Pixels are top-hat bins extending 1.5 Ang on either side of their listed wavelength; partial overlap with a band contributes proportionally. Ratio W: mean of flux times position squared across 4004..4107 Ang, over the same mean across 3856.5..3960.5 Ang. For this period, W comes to 1.66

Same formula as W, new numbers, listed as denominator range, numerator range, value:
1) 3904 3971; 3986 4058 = 1.66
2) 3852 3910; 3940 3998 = 1.25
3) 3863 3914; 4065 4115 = 1.67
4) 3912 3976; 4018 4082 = 1.71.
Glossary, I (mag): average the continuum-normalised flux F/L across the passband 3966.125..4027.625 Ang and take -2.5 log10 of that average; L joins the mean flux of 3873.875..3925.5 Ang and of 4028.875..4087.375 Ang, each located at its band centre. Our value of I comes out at -0.03 mag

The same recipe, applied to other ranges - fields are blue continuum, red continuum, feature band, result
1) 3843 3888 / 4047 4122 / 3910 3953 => 0.10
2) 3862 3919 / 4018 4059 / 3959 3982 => 0.43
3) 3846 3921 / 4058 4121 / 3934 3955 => 0.14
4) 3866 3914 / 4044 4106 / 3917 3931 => 0.11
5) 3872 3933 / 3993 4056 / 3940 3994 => 0.17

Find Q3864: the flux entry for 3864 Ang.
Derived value 7.038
